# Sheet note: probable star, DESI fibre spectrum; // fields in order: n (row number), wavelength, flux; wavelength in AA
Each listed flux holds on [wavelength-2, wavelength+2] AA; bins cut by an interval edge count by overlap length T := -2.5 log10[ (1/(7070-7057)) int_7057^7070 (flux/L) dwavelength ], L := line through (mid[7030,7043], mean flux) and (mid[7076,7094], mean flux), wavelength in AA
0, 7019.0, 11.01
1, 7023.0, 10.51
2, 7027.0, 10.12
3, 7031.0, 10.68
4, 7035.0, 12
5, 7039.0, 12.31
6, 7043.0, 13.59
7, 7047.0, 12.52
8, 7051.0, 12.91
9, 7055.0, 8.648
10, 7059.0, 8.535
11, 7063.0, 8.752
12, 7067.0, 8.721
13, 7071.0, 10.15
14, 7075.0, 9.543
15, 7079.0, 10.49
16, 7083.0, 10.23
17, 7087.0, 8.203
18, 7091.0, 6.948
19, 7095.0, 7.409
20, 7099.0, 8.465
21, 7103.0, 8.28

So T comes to 0.170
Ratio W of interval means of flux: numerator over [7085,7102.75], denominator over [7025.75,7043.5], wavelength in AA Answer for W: 0.67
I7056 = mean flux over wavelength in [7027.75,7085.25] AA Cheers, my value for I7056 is 10.6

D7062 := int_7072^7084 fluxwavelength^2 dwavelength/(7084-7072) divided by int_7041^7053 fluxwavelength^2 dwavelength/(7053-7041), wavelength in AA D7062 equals 0.8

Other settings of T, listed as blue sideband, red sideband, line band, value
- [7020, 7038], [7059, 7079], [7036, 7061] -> -0.13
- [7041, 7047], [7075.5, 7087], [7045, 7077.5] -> 0.17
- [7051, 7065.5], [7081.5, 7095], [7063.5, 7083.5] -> -0.12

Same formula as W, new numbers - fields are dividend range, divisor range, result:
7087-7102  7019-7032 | 0.74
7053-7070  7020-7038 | 0.80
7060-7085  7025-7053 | 0.80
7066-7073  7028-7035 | 0.87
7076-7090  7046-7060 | 0.88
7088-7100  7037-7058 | 0.64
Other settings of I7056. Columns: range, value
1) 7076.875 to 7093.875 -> 8.89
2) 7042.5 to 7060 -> 11.2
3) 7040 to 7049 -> 13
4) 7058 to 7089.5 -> 9.32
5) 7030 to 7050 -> 12.3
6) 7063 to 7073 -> 9.3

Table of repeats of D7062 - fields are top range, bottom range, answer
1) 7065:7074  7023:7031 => 0.92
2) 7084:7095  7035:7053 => 0.62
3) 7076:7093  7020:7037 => 0.84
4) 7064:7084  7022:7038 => 0.90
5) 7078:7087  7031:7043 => 0.82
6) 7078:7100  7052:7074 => 0.94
